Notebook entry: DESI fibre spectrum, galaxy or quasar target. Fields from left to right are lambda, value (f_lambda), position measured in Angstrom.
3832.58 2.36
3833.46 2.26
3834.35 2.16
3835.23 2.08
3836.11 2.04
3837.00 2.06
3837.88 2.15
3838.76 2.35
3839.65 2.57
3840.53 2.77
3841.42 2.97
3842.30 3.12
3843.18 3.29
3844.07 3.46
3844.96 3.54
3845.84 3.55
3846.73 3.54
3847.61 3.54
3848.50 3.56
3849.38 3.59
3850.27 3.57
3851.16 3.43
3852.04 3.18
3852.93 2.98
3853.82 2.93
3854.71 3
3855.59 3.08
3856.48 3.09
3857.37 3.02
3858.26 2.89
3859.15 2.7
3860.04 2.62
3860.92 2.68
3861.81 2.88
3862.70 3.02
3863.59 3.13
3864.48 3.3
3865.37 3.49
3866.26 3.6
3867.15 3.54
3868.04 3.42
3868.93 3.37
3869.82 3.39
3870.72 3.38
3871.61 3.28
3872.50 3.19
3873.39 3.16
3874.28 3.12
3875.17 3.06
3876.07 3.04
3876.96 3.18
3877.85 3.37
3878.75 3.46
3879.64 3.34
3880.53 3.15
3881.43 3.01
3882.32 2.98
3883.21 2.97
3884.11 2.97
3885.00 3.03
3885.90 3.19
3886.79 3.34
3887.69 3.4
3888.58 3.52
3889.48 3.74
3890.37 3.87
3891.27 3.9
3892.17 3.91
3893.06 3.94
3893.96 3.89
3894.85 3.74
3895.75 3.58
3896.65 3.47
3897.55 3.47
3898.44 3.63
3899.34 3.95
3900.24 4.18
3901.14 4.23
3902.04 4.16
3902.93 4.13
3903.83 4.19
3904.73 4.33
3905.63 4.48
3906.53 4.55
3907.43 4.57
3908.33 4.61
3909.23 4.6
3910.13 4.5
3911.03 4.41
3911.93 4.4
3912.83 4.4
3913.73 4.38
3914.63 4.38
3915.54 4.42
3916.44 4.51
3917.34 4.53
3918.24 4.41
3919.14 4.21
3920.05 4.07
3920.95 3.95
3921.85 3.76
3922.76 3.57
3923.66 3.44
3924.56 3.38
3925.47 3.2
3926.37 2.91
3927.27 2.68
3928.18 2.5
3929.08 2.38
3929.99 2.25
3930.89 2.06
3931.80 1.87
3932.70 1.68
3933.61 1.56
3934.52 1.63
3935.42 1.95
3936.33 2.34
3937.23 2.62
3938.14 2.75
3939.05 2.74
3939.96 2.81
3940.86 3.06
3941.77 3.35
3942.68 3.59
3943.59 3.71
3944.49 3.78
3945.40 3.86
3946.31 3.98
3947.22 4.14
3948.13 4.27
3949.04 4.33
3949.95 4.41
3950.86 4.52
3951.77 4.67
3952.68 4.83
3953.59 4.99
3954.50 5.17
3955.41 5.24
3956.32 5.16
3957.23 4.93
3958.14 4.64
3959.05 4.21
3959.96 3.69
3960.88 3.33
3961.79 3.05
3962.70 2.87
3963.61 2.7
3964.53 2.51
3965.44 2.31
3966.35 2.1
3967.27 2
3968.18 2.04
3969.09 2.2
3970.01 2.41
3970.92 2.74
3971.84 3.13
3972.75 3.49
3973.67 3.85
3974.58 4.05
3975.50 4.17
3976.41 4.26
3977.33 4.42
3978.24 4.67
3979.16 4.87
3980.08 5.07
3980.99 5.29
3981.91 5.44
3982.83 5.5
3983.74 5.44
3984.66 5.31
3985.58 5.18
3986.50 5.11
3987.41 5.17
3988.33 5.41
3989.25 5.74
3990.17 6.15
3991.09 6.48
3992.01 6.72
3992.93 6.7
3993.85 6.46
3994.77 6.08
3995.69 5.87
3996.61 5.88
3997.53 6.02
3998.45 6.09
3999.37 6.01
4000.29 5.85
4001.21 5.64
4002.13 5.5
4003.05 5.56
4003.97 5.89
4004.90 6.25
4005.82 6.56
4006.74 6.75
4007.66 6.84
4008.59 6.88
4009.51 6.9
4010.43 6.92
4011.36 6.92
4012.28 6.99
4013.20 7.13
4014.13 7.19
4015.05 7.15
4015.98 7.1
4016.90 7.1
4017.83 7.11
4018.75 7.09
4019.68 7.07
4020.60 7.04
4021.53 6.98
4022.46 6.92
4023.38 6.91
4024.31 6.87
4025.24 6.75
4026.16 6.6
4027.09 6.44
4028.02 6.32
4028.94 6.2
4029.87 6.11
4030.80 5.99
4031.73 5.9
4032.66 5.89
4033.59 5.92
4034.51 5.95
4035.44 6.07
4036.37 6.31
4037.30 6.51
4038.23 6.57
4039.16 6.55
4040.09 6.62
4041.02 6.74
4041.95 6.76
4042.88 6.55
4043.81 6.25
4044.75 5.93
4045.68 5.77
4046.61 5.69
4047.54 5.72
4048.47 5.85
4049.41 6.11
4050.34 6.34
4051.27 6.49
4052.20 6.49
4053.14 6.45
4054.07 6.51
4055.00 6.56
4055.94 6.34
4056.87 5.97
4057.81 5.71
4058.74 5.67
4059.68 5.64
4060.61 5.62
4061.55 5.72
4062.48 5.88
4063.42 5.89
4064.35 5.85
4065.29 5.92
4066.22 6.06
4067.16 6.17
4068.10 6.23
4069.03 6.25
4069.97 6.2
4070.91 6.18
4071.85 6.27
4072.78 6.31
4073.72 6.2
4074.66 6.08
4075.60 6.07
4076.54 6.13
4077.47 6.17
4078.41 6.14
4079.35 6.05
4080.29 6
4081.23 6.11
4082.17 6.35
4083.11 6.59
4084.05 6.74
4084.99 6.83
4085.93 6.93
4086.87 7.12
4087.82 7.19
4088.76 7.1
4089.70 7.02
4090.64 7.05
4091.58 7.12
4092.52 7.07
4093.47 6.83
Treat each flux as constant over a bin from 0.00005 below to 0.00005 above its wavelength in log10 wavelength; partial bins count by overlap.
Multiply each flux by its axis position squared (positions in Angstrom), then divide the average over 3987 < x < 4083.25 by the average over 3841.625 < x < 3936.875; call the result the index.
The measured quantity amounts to 2.0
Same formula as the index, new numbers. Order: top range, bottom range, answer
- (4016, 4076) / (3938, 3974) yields 1.83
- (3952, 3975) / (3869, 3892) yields 1.11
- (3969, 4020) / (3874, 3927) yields 1.58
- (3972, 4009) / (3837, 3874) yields 1.89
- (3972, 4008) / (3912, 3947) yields 1.75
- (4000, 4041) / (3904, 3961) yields 1.83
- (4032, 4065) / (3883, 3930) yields 1.72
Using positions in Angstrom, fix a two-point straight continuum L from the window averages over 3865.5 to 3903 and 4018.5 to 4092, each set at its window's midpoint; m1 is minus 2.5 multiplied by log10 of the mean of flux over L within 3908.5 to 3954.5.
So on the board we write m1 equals 0.193 mag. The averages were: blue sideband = 3.48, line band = 3.56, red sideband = 6.33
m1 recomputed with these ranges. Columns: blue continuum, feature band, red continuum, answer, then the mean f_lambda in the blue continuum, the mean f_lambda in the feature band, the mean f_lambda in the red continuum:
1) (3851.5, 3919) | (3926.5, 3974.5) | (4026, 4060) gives 0.40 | 3.6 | 3.26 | 6.2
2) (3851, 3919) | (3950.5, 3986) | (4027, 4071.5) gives 0.22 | 3.6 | 4.01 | 6.14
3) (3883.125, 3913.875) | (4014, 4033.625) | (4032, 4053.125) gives -0.13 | 3.94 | 6.67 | 6.23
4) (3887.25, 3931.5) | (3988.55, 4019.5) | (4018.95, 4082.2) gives -0.19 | 3.84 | 6.47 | 6.24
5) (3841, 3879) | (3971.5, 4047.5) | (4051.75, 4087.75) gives -0.13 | 3.22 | 6.05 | 6.2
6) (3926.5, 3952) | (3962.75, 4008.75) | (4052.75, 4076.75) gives -0.16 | 3.04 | 4.91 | 6.07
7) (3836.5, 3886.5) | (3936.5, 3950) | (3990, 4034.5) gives 0.38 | 3.13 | 3.51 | 6.49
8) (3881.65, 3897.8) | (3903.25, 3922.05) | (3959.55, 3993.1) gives -0.19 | 3.49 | 4.37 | 4.19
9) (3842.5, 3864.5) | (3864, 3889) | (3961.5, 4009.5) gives 0.07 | 3.18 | 3.26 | 4.89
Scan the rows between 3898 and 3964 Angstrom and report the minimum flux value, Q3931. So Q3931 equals 1.56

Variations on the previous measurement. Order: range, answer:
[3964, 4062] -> 2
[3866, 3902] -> 2.97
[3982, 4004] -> 5.11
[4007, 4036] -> 5.89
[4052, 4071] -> 5.62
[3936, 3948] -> 2.34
